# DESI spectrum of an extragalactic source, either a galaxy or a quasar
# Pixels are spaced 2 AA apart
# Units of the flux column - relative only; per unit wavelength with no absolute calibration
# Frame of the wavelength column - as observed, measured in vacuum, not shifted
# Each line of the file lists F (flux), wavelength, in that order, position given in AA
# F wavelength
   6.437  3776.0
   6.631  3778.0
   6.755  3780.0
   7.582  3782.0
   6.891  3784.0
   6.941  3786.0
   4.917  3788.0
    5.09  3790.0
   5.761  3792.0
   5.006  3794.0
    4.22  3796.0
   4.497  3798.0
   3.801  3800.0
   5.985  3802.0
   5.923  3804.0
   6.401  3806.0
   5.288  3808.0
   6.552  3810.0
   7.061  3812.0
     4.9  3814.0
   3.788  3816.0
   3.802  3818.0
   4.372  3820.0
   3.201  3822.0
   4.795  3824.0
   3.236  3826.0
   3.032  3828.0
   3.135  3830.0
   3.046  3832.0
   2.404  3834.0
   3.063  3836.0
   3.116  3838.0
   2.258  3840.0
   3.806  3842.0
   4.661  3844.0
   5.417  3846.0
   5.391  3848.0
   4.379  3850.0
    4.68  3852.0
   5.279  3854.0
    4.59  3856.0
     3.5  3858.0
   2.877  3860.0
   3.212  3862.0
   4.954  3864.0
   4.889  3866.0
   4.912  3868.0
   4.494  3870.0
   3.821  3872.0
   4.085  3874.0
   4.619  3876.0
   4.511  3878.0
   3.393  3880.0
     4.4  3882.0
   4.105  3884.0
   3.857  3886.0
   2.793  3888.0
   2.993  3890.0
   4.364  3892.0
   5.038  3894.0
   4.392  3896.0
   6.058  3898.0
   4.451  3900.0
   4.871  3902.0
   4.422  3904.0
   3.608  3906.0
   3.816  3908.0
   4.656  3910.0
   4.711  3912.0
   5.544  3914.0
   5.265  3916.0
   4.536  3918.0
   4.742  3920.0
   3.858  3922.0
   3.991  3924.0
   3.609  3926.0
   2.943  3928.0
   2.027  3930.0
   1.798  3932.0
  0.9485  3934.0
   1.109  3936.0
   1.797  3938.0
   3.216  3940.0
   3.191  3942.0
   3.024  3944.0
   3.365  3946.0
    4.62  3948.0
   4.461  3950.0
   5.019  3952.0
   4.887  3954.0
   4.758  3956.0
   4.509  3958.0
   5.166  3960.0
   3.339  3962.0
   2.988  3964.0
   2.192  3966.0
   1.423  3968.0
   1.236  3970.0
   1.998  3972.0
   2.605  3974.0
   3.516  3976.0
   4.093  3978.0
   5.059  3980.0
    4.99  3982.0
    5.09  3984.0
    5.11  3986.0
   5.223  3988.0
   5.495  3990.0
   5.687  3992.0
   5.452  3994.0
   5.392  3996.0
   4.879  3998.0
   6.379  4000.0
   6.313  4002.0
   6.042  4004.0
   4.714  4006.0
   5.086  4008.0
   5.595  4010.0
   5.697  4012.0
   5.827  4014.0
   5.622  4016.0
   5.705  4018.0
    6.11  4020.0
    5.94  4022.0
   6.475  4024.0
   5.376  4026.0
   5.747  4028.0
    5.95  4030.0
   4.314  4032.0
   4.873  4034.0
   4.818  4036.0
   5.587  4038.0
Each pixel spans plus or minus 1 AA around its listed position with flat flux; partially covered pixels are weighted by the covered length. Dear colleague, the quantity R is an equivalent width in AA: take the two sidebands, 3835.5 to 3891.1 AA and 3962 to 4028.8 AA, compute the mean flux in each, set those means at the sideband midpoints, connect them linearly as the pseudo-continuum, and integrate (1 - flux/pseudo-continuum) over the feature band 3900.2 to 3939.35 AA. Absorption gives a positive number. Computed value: 6.8 AA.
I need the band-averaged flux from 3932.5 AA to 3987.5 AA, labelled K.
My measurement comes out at 3.47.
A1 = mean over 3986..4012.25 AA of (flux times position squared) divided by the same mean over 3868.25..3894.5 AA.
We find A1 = 1.45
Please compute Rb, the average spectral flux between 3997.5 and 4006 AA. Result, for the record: 5.82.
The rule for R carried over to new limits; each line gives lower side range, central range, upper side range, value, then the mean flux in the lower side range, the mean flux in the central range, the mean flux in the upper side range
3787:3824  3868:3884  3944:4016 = 1.96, 5.03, 4.23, 4.51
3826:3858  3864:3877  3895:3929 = -1.33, 3.85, 4.51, 4.44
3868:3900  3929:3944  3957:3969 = 6.27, 4.23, 2.08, 3.27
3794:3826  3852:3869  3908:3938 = -0.06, 4.92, 4.3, 3.5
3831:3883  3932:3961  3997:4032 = 8.70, 4.07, 3.52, 5.69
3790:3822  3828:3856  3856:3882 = 3.89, 5.09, 3.89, 4.14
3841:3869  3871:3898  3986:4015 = 3.36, 4.47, 4.1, 5.54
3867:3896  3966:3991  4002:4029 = 7.29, 4.11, 3.75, 5.71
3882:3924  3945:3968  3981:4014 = 4.54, 4.39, 4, 5.46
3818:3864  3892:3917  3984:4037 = -1.49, 3.82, 4.72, 5.52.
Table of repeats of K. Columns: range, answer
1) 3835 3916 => 4.26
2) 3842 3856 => 4.86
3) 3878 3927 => 4.32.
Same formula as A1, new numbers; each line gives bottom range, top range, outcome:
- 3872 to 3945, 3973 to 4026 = 1.47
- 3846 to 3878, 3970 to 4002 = 1.13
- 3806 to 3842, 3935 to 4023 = 1.20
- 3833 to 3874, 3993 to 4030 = 1.51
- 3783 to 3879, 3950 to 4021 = 1.12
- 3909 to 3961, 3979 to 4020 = 1.51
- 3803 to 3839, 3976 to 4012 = 1.35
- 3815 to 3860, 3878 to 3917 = 1.17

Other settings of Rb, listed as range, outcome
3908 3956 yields 3.65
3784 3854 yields 4.57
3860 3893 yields 4.05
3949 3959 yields 4.73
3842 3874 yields 4.44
